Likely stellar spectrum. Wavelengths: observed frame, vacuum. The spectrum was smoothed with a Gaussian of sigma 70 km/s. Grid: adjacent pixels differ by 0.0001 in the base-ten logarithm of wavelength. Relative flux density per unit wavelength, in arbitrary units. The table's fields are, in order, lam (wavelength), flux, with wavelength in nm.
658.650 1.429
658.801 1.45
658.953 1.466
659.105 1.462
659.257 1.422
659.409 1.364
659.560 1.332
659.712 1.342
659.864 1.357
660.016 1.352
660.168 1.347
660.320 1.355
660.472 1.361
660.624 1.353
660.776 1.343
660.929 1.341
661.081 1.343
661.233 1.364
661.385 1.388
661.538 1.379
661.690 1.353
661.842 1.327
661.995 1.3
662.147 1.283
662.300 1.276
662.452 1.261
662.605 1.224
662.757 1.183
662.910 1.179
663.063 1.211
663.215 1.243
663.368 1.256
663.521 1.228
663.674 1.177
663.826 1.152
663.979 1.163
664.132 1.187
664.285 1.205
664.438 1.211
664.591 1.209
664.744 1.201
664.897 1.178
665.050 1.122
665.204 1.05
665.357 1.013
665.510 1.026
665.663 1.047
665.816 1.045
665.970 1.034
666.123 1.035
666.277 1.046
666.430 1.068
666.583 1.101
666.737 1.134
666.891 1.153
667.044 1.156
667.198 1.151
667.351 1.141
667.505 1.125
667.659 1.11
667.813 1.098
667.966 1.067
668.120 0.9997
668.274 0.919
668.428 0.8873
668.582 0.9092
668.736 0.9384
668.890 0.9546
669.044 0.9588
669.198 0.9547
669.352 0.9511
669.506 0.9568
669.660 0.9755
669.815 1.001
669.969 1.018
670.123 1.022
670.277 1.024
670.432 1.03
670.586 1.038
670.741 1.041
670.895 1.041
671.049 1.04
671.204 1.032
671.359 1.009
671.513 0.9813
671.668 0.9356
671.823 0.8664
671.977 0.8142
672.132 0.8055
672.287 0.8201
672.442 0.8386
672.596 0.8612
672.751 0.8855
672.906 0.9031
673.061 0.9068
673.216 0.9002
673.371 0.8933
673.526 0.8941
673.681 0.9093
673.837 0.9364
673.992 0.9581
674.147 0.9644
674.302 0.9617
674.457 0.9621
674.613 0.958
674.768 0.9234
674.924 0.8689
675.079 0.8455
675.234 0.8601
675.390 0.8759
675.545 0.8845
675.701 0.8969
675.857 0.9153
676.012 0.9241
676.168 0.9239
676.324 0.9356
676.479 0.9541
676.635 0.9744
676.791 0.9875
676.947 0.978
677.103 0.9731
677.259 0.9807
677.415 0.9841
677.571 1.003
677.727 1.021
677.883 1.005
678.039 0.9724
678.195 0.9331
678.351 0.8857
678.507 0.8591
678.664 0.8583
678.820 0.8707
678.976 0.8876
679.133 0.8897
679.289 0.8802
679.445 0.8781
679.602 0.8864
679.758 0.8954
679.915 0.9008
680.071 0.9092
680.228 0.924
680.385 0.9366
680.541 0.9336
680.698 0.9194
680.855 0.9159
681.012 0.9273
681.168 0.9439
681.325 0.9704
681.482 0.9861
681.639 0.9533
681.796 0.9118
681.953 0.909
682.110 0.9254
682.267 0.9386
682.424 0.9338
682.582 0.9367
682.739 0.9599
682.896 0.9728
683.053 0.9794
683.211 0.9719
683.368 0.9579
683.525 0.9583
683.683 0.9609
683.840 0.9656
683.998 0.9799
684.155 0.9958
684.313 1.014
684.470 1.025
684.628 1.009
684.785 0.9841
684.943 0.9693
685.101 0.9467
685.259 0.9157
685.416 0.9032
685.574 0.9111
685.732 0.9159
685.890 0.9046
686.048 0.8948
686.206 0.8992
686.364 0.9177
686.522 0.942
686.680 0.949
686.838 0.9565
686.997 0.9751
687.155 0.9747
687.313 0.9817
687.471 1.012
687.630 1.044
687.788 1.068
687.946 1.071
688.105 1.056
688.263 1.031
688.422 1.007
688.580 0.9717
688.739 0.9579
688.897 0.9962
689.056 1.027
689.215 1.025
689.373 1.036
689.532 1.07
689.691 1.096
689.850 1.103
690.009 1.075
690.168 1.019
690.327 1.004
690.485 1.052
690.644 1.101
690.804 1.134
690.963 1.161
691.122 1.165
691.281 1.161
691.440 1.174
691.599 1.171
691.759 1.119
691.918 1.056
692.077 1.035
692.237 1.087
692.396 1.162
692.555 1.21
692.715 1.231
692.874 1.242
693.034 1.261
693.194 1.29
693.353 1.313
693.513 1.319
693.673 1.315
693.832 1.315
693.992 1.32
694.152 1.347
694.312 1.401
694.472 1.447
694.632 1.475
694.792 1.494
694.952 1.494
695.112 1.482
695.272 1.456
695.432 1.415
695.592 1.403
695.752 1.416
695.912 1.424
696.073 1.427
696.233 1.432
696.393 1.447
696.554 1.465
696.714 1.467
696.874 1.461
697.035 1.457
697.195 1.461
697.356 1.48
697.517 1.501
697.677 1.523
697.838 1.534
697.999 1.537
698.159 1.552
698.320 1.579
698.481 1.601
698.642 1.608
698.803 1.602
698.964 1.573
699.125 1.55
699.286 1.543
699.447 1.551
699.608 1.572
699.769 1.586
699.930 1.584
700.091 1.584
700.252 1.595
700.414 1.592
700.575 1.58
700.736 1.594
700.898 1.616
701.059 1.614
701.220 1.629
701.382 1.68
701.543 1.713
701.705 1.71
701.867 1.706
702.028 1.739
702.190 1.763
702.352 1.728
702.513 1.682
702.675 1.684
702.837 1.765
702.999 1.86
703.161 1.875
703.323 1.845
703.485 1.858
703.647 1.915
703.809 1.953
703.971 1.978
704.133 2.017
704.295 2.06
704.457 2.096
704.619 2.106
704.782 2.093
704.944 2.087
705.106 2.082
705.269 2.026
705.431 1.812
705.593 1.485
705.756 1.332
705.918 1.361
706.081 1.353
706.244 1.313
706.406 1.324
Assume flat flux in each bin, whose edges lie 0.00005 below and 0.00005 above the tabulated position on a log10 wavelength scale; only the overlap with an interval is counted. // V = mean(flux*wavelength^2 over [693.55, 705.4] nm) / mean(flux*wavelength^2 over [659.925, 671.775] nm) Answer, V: 1.59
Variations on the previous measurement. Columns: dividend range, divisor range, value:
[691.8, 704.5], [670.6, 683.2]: 1.77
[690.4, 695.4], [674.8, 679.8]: 1.43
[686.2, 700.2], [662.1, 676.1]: 1.34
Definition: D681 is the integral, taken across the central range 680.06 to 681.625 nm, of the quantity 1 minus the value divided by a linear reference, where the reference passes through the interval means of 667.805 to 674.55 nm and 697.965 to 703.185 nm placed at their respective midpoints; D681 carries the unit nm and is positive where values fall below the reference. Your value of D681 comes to 0.32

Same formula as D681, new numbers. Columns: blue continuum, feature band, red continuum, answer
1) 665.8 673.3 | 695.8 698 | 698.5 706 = 0.20 nm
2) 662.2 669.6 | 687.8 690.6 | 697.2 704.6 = 0.85 nm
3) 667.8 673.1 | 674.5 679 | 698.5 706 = 0.73 nm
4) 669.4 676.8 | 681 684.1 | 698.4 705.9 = 0.63 nm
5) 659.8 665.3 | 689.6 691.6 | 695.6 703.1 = 0.53 nm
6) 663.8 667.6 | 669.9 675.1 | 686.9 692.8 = 0.78 nm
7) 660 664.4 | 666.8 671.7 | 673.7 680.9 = 0.41 nm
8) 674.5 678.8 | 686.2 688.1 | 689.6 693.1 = 0.15 nm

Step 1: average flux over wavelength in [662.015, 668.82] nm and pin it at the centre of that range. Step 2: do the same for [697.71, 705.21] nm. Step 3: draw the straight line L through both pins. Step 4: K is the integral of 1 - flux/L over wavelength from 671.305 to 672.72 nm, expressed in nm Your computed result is 0.41 nm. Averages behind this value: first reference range 1.12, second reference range 1.73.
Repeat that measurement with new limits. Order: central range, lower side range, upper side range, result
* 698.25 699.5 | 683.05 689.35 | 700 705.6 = 0.03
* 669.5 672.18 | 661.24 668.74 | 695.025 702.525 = 0.52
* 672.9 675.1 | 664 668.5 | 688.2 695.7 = 0.40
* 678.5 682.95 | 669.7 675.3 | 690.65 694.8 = 0.60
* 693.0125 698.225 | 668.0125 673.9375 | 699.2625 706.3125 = 0.43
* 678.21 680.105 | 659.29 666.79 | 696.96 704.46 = 0.71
